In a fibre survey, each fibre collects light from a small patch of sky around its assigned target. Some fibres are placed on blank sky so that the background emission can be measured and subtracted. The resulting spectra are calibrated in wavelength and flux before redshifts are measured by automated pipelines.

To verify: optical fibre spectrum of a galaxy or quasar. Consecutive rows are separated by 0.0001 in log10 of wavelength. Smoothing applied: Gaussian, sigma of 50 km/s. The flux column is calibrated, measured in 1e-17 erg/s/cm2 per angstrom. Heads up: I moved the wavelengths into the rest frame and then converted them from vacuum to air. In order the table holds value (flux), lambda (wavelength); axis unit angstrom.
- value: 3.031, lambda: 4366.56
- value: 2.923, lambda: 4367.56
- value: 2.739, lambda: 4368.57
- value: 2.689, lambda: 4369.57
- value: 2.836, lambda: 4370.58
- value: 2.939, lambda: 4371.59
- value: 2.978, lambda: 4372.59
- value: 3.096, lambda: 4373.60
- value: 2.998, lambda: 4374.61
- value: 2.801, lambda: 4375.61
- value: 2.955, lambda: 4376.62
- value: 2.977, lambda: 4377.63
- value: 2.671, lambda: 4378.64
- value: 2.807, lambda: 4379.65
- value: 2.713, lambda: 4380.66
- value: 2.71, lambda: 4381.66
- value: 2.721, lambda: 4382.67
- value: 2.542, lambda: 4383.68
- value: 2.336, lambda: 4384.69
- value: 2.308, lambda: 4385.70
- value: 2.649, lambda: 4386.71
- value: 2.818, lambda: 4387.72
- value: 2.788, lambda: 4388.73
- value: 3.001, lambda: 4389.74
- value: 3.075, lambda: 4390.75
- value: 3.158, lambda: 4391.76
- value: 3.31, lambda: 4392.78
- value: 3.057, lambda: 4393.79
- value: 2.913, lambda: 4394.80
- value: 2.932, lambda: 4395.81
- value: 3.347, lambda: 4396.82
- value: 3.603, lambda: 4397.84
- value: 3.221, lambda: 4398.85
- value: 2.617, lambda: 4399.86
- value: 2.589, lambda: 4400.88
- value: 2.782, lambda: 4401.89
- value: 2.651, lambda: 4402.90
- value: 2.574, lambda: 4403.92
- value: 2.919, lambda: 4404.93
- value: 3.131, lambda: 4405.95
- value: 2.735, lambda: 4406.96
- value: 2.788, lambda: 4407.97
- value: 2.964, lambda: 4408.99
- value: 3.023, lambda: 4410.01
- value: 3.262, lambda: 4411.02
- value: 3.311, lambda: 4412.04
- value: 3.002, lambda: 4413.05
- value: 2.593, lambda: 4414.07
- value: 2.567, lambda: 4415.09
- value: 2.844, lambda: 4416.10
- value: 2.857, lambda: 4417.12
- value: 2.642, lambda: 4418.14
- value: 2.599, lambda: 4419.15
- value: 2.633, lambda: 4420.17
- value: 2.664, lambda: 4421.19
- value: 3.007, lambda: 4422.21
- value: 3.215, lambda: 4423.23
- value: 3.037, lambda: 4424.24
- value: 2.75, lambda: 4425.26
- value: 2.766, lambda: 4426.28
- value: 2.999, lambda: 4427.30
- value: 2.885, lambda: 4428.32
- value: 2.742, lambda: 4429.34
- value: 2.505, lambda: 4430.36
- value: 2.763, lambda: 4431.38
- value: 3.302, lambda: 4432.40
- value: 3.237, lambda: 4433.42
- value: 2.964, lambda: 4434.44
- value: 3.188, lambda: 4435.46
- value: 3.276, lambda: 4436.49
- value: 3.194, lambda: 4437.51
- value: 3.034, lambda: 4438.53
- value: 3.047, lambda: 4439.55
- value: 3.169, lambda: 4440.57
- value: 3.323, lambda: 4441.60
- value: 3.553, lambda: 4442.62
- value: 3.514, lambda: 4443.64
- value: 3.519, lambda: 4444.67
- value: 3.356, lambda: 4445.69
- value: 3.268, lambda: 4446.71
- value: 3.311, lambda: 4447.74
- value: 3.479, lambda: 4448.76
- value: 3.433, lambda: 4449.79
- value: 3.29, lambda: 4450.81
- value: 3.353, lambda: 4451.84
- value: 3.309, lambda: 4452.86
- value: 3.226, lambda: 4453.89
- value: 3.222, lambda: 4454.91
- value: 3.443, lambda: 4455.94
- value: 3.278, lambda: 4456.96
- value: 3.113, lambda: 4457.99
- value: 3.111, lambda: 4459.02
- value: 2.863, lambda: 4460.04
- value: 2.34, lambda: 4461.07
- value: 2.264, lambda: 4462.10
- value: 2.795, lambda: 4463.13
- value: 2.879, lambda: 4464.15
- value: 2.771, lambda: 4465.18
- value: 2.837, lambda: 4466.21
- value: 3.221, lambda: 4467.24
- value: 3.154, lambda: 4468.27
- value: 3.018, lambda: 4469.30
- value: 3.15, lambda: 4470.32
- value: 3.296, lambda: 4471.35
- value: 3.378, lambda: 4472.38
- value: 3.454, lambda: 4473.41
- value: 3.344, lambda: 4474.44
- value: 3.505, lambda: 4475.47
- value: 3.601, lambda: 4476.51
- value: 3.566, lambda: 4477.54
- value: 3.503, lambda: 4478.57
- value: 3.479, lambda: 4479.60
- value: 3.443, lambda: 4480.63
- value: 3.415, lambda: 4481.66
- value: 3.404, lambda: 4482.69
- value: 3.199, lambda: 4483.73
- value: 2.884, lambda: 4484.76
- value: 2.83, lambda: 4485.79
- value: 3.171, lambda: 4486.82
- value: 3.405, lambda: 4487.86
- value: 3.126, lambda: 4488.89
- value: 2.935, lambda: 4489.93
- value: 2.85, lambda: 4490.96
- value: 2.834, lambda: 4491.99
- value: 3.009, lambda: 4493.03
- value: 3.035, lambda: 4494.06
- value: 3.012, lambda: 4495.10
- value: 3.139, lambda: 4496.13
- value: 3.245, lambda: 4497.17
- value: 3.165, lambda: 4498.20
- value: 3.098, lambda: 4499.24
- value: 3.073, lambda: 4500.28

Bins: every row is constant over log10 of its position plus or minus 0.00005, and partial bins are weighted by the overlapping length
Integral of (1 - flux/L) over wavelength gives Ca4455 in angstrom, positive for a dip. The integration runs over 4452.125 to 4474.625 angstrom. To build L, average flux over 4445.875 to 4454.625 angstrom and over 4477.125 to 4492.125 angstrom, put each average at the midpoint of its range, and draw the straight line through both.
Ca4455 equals 1.5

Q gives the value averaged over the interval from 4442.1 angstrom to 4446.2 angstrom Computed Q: 3.49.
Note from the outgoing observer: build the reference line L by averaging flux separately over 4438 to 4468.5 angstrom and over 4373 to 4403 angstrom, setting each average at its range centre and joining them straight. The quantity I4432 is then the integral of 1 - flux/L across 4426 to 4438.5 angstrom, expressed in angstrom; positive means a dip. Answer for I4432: 0.3 angstrom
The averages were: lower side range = 2.87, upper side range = 3.15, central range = 2.99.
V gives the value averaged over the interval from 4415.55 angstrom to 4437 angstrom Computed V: 2.9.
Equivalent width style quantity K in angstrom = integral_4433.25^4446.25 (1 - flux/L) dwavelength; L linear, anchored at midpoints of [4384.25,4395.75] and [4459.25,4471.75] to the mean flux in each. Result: -1.73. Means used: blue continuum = 2.86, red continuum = 2.89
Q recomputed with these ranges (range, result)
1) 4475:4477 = 3.54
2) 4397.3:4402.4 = 2.96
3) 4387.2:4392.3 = 2.97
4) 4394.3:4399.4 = 3.2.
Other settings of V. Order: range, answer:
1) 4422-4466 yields 3.09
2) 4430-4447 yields 3.19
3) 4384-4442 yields 2.92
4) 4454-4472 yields 3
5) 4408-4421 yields 2.85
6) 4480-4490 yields 3.19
